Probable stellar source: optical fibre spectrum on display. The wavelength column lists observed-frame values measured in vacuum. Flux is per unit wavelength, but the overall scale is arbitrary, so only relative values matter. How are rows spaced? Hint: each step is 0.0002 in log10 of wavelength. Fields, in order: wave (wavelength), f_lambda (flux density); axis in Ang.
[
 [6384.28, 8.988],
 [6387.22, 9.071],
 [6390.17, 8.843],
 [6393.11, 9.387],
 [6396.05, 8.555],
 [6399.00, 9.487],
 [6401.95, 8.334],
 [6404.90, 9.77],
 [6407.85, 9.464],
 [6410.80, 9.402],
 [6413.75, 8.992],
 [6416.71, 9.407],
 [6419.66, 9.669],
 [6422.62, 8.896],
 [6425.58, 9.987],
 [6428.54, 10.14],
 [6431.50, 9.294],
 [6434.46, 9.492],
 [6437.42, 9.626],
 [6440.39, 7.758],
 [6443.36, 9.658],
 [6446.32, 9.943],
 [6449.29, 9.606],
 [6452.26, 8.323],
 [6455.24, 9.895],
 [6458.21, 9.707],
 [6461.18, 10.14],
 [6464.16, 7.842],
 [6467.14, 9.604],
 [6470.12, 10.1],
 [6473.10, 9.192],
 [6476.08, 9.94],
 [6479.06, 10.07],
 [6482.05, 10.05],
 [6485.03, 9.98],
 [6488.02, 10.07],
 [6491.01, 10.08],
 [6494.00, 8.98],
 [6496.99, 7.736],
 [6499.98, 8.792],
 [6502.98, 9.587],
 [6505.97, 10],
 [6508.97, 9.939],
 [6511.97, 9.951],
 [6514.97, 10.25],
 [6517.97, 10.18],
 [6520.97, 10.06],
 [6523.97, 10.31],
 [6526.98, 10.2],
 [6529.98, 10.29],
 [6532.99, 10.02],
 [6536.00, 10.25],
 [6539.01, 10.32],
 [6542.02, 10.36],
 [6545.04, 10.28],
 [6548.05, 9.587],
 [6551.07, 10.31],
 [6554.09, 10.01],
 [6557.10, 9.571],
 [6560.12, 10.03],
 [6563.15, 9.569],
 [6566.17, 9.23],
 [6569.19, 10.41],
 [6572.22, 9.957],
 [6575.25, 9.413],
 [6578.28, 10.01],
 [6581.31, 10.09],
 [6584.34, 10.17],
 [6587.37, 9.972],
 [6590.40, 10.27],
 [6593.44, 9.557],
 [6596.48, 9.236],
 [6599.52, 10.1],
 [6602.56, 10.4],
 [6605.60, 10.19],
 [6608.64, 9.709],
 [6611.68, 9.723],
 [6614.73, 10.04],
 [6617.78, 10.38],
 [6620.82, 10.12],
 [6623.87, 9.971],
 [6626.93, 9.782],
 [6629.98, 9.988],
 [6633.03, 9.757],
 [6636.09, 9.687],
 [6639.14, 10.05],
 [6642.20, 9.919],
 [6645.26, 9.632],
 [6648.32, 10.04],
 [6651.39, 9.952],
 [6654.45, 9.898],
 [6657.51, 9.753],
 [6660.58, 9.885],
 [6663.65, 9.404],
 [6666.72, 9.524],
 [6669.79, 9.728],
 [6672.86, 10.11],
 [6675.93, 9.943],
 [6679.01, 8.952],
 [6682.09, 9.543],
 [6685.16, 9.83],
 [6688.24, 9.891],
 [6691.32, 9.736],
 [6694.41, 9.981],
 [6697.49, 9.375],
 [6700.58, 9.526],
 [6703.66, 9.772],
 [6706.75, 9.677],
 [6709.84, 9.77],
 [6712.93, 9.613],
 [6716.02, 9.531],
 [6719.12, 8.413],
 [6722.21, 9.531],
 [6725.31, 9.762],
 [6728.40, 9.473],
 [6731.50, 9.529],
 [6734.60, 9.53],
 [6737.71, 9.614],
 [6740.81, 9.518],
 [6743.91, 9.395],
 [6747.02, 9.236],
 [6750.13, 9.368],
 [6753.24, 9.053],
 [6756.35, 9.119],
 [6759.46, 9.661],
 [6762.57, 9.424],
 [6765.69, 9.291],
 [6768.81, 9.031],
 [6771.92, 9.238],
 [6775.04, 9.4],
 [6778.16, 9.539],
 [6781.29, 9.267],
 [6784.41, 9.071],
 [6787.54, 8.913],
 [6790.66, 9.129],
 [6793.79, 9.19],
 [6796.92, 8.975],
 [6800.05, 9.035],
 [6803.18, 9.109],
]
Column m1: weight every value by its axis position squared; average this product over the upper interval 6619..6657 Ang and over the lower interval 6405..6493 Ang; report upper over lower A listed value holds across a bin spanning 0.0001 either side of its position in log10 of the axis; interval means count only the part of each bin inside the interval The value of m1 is 1.10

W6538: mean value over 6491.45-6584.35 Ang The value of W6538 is 9.86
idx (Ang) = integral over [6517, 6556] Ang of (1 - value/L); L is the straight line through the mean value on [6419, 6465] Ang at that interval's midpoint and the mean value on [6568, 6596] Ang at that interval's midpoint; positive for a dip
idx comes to -1.6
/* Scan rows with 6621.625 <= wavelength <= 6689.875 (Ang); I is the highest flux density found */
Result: 10.11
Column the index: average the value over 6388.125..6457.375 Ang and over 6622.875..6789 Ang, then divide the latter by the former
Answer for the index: 1.03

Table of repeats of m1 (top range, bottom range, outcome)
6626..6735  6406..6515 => 1.09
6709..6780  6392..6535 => 1.07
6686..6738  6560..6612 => 1.01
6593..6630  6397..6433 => 1.13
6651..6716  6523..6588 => 1.01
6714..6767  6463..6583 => 1.02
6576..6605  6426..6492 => 1.08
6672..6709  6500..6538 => 1.02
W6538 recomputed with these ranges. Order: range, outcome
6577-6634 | 9.97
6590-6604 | 9.88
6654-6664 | 9.76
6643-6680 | 9.75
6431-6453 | 9.24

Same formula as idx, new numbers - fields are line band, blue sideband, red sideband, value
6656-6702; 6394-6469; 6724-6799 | -1.8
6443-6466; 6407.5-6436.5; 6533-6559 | 0.6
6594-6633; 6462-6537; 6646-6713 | -0.9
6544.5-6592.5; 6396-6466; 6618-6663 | -1.1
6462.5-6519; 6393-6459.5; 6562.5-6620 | -0.2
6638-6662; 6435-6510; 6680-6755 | -1.0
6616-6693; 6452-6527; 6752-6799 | -3.4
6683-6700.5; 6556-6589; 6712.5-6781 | -0.4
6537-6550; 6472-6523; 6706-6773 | -0.7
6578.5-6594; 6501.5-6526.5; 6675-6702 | -0.3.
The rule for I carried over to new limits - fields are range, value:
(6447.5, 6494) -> 10.14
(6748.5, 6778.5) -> 9.661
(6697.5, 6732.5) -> 9.772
